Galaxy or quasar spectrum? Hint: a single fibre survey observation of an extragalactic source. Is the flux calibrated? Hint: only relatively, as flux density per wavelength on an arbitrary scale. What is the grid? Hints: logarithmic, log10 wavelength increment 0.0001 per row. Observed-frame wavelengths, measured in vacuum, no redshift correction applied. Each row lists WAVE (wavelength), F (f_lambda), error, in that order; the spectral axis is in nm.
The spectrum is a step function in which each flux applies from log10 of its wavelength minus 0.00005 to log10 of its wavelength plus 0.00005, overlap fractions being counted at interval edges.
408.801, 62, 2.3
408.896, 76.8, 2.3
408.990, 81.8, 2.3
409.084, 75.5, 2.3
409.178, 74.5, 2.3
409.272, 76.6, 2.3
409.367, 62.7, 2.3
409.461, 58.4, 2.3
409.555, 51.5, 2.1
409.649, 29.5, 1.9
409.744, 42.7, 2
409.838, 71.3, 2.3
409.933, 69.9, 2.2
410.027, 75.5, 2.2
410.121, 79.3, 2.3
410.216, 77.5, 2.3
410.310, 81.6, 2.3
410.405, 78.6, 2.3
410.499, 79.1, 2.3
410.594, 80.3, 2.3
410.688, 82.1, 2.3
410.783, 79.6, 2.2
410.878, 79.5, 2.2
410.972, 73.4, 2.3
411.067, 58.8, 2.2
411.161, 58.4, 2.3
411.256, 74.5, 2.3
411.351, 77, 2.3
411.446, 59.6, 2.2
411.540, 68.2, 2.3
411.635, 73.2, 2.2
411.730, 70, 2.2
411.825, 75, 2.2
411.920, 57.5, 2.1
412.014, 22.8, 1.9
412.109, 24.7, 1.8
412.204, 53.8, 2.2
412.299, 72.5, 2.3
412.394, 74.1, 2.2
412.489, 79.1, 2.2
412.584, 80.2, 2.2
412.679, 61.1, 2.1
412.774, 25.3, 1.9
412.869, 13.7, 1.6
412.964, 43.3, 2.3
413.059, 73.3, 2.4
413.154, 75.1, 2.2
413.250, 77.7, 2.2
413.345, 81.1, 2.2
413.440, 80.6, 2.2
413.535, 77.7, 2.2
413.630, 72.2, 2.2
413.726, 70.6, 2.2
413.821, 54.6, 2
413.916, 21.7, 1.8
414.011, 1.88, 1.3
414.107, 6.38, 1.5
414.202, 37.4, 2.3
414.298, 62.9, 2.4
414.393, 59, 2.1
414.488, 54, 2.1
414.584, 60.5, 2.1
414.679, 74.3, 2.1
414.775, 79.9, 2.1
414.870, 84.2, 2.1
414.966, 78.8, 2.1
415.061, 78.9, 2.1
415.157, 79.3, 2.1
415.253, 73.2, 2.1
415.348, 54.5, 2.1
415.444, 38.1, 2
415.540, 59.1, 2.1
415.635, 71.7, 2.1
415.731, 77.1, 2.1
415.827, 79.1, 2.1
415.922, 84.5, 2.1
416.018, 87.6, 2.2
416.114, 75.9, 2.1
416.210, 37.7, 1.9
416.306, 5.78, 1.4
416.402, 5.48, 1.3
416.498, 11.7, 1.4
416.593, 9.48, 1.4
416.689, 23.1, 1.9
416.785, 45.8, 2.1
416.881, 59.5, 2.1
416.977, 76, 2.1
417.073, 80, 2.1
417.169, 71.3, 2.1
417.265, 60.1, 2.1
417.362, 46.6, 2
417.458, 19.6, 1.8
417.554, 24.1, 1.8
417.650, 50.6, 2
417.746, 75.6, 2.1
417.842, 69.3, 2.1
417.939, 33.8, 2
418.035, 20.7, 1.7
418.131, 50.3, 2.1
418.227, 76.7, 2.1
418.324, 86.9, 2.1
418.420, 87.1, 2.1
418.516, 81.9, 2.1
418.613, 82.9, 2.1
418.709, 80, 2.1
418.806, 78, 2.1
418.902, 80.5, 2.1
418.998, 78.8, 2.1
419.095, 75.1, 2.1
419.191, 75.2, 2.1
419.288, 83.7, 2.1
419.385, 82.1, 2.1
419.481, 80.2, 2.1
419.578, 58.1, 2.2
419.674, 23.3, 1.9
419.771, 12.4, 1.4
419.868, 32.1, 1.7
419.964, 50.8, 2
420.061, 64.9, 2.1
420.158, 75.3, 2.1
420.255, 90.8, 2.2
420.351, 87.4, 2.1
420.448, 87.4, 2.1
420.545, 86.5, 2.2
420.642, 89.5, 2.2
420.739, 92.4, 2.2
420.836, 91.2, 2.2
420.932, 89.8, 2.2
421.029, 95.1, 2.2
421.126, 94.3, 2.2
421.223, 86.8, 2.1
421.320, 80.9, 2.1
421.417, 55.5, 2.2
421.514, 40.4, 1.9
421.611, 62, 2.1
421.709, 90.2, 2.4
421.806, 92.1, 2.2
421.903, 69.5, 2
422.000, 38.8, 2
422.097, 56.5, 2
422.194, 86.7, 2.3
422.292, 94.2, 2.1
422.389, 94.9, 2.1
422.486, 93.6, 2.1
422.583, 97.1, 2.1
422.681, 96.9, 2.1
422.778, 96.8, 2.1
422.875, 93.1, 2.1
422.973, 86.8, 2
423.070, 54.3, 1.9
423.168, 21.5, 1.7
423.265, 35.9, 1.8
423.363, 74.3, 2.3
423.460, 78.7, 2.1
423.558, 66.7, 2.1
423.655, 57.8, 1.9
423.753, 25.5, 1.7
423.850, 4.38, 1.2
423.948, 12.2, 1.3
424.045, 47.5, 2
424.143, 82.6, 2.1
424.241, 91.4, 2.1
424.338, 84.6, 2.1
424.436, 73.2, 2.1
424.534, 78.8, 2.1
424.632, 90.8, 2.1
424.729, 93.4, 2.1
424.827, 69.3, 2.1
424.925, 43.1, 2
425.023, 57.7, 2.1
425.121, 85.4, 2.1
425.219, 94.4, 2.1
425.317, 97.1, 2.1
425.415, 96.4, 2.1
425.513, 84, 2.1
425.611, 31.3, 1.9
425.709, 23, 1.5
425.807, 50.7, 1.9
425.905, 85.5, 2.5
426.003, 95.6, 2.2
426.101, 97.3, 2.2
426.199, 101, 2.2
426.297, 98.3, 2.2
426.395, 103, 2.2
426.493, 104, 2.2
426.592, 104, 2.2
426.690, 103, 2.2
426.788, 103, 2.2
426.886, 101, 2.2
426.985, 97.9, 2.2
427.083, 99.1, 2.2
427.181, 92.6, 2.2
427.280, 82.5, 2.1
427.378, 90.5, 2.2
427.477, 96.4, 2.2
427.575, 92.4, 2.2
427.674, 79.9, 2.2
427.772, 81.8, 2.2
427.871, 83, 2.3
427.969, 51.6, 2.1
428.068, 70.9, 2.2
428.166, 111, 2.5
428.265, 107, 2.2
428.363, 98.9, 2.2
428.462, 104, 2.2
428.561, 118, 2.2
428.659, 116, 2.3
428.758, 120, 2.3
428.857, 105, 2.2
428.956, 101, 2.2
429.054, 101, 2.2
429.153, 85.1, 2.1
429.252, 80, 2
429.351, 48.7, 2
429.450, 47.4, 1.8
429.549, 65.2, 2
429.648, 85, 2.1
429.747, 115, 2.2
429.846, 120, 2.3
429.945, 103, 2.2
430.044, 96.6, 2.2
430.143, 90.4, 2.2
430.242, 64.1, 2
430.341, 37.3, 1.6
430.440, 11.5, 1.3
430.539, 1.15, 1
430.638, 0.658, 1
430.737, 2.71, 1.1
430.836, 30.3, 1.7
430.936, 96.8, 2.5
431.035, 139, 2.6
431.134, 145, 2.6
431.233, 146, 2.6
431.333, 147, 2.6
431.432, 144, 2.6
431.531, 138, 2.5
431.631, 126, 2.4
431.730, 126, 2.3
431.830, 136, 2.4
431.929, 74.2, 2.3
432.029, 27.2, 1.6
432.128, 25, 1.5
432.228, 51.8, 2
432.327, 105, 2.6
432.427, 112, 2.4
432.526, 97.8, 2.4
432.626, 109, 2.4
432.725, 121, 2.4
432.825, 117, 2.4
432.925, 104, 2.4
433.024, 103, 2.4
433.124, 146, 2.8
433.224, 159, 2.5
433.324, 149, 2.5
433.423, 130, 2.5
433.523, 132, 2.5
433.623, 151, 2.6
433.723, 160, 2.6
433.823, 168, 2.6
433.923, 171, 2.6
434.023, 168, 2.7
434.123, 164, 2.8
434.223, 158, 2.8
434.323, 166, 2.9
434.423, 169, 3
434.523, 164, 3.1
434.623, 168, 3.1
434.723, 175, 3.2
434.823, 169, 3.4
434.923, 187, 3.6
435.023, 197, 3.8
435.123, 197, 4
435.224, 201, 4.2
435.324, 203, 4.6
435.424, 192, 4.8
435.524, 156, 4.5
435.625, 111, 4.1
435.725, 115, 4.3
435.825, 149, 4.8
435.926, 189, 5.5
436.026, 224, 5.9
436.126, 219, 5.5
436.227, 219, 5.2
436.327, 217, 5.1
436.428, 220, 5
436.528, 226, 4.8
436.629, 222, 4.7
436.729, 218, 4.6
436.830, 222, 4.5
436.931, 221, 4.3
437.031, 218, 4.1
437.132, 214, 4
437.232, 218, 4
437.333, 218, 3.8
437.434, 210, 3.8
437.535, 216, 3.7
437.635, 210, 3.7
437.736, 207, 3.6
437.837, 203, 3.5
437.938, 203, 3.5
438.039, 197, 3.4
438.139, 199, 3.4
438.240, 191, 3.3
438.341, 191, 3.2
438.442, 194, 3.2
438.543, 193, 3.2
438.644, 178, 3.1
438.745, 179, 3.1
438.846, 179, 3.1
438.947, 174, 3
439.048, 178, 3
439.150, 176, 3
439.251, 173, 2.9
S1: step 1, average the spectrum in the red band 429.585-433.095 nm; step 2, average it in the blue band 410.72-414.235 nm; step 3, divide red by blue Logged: 1.52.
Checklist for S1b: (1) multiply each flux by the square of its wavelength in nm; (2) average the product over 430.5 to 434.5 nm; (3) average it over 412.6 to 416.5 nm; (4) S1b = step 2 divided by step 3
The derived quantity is 2.18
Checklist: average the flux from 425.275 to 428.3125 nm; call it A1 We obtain 87.6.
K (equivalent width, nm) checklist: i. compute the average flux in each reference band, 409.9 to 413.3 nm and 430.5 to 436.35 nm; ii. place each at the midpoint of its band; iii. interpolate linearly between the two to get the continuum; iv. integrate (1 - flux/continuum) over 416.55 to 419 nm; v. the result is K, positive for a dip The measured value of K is 0.77 nm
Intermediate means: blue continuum 66.2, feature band 59.3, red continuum 137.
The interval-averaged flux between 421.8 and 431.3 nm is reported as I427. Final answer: 79.6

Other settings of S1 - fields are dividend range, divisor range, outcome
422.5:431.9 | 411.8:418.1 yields 1.51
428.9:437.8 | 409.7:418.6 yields 2.30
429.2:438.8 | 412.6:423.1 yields 2.25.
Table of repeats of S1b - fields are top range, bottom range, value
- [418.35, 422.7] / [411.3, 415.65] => 1.31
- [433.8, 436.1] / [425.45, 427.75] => 2.05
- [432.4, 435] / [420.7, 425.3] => 2.15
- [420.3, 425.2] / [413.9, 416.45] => 1.33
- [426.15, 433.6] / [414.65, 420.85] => 1.59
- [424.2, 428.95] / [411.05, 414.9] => 1.60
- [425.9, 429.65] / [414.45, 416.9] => 1.72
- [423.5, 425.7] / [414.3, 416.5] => 1.11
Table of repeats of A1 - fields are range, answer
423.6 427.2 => 77.2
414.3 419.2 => 60.9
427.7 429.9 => 91.5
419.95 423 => 81.8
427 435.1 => 108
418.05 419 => 76.3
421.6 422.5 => 77.9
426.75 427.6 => 95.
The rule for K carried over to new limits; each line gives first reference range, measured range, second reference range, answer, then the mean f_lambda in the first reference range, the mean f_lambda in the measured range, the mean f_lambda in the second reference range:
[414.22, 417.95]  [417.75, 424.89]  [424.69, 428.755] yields 0.081 nm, 56.9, 70.9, 88.1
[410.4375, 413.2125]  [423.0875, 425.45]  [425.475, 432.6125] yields 0.478 nm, 63.7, 64.8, 87.7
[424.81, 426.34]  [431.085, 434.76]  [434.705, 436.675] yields 0.650 nm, 75.7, 131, 190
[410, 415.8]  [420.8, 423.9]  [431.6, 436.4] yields 0.895 nm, 64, 71.8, 148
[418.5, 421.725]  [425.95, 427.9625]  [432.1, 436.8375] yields 0.358 nm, 73.7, 94.4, 161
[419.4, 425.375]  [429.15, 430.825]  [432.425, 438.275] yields 0.906 nm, 71.2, 60.6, 178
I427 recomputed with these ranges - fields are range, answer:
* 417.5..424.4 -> 69.3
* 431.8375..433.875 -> 113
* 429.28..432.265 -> 81.5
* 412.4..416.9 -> 56.4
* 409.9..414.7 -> 62.6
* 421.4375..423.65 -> 73.1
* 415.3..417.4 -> 52.8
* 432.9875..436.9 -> 176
